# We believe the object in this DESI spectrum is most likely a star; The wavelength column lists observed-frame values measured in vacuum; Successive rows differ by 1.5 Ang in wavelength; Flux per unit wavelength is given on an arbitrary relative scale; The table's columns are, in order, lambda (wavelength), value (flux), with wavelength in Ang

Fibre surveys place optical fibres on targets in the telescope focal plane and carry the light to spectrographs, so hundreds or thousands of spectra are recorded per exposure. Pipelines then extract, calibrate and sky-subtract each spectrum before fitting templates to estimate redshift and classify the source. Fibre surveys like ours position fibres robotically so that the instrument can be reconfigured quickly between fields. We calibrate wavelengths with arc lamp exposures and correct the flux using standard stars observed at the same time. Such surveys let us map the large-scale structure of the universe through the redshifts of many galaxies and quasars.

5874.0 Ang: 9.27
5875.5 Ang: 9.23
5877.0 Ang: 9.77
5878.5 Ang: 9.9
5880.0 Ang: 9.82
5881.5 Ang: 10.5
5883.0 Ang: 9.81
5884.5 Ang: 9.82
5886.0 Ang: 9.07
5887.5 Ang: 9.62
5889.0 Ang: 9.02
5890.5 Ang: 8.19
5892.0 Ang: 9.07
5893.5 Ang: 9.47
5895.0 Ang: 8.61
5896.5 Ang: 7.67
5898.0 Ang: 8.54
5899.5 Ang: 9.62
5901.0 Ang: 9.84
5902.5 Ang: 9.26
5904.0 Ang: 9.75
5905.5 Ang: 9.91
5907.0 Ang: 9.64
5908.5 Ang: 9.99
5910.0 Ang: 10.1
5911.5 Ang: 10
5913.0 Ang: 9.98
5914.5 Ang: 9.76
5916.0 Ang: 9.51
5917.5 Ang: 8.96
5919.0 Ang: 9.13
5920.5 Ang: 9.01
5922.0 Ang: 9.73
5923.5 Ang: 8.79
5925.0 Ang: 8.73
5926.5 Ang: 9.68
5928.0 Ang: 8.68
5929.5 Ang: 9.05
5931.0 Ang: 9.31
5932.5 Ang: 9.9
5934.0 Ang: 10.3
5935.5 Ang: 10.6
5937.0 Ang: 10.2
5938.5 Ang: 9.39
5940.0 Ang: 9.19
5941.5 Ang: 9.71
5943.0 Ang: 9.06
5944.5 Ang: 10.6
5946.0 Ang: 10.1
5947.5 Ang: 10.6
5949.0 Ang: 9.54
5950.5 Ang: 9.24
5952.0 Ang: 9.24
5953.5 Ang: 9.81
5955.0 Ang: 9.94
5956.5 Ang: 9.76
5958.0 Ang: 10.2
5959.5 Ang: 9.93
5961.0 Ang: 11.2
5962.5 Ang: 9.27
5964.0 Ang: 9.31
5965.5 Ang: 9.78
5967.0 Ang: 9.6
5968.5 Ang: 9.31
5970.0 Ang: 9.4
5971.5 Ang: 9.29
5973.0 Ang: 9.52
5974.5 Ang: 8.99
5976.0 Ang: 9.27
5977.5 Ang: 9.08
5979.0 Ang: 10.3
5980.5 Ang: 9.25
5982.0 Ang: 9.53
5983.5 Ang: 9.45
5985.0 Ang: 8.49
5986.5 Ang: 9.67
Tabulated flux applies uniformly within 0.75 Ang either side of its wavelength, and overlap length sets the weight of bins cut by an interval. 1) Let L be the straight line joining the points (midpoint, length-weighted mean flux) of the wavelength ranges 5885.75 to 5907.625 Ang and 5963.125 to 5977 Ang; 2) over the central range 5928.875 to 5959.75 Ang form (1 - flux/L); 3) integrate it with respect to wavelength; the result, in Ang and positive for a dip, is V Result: -1.6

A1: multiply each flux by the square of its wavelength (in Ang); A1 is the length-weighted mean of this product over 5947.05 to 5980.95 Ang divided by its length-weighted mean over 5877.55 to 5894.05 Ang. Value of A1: 1.04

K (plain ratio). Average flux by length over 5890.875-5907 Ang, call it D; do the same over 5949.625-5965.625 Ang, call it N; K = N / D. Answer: 1.07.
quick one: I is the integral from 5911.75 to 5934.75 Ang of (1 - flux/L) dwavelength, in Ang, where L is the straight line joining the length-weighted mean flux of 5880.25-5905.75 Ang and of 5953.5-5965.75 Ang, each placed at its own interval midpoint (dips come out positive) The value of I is 0.5 Ang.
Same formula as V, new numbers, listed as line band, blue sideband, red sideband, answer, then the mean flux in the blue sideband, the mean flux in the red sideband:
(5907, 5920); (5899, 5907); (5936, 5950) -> 0.07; 9.67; 9.82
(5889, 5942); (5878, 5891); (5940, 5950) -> 1.68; 9.55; 9.86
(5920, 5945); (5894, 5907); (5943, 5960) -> 0.25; 9.18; 9.87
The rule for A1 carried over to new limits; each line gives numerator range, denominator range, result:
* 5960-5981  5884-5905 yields 1.08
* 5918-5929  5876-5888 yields 0.94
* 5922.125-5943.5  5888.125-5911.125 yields 1.04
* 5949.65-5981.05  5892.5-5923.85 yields 1.04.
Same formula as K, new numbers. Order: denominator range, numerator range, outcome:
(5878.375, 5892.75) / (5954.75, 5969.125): 1.04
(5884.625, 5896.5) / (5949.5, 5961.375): 1.10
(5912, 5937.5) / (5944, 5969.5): 1.04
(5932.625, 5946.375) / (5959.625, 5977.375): 0.96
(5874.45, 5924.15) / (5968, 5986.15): 0.99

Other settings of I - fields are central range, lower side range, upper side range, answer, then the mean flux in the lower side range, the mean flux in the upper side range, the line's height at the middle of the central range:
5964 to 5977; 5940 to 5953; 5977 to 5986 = 0.1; 9.73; 9.37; 9.48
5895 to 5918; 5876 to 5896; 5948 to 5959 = 0.1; 9.41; 9.7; 9.5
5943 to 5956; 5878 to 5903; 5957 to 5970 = -0.2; 9.28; 9.8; 9.7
